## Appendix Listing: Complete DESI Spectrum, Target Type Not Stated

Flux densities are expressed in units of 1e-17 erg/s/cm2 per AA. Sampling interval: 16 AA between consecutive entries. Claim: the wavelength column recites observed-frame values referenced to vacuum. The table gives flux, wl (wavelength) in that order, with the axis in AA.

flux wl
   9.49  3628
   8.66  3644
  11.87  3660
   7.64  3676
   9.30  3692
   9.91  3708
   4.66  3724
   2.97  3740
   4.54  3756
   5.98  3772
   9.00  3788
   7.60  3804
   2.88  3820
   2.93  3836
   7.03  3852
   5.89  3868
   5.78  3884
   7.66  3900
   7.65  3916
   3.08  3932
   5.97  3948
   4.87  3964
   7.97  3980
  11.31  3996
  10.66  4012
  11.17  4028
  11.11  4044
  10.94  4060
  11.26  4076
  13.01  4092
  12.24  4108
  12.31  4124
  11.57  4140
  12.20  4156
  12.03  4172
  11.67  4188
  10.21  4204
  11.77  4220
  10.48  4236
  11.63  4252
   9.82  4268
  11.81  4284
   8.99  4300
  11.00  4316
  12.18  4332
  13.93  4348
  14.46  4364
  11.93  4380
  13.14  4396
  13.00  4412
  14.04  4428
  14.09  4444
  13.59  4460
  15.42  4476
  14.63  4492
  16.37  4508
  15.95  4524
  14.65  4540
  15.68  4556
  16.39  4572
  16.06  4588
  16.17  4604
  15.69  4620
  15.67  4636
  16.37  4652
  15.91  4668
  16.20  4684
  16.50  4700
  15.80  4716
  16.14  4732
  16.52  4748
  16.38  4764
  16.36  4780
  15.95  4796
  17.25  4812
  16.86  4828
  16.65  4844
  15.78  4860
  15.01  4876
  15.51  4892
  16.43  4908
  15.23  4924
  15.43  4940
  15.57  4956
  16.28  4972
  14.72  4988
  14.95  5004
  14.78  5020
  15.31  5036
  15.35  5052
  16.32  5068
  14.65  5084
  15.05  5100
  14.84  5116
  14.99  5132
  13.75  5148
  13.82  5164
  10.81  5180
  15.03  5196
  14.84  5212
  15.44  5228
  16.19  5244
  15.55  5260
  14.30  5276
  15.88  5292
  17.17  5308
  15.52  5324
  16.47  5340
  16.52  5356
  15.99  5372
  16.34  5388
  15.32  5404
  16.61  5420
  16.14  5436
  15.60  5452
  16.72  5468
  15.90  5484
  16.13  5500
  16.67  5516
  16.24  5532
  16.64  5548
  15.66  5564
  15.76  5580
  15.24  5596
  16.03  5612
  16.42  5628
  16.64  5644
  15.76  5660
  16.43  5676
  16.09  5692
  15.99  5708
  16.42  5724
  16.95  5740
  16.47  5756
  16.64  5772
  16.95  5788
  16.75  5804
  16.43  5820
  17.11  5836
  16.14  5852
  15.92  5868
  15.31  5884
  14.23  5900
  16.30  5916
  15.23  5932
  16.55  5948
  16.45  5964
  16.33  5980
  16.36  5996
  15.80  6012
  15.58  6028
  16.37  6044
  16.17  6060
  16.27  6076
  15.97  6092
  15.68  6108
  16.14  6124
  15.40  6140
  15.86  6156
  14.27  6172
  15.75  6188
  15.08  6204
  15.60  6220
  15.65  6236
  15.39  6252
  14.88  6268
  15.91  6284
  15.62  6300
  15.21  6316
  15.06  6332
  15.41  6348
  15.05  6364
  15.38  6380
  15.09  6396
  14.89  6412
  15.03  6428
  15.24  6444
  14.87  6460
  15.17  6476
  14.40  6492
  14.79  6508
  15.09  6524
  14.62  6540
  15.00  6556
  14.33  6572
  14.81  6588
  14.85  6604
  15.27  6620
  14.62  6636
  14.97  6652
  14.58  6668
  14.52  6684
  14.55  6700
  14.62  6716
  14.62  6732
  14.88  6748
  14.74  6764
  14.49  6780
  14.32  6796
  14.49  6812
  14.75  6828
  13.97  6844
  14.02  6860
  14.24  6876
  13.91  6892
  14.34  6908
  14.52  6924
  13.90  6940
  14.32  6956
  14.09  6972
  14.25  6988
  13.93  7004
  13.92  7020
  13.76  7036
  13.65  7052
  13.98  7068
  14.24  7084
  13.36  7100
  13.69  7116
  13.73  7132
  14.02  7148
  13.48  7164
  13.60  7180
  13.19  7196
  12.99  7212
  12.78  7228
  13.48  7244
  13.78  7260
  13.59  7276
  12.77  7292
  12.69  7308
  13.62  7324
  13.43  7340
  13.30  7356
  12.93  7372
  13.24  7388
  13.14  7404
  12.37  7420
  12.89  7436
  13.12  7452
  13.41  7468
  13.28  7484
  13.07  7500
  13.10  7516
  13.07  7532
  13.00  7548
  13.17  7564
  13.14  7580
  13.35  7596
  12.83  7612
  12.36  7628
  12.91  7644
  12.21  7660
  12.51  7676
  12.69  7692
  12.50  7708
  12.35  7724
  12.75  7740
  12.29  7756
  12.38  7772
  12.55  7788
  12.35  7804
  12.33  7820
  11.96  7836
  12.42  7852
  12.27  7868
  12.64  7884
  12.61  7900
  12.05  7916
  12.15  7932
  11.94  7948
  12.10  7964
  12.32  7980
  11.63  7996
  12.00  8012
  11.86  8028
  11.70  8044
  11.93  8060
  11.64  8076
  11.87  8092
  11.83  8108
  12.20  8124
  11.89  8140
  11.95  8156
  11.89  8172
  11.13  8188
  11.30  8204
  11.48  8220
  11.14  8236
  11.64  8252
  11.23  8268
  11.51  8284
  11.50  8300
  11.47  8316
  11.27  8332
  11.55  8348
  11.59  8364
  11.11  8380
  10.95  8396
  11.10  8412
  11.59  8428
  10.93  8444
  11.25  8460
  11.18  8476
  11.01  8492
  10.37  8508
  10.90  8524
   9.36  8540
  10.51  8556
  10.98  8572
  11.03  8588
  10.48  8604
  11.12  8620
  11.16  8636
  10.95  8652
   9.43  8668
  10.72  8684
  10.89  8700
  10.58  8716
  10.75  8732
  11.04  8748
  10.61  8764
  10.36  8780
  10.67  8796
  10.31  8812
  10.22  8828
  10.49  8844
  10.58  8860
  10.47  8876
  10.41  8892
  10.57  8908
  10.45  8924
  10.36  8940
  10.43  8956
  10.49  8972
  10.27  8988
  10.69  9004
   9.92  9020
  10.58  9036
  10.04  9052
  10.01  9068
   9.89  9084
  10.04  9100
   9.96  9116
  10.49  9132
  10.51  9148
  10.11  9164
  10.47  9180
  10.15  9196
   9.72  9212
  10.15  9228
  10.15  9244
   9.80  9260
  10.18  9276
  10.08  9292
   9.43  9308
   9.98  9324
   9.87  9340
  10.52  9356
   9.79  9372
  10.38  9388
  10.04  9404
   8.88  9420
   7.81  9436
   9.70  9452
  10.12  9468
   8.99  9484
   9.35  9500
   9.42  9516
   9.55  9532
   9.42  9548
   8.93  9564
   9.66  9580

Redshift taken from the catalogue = 0.00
